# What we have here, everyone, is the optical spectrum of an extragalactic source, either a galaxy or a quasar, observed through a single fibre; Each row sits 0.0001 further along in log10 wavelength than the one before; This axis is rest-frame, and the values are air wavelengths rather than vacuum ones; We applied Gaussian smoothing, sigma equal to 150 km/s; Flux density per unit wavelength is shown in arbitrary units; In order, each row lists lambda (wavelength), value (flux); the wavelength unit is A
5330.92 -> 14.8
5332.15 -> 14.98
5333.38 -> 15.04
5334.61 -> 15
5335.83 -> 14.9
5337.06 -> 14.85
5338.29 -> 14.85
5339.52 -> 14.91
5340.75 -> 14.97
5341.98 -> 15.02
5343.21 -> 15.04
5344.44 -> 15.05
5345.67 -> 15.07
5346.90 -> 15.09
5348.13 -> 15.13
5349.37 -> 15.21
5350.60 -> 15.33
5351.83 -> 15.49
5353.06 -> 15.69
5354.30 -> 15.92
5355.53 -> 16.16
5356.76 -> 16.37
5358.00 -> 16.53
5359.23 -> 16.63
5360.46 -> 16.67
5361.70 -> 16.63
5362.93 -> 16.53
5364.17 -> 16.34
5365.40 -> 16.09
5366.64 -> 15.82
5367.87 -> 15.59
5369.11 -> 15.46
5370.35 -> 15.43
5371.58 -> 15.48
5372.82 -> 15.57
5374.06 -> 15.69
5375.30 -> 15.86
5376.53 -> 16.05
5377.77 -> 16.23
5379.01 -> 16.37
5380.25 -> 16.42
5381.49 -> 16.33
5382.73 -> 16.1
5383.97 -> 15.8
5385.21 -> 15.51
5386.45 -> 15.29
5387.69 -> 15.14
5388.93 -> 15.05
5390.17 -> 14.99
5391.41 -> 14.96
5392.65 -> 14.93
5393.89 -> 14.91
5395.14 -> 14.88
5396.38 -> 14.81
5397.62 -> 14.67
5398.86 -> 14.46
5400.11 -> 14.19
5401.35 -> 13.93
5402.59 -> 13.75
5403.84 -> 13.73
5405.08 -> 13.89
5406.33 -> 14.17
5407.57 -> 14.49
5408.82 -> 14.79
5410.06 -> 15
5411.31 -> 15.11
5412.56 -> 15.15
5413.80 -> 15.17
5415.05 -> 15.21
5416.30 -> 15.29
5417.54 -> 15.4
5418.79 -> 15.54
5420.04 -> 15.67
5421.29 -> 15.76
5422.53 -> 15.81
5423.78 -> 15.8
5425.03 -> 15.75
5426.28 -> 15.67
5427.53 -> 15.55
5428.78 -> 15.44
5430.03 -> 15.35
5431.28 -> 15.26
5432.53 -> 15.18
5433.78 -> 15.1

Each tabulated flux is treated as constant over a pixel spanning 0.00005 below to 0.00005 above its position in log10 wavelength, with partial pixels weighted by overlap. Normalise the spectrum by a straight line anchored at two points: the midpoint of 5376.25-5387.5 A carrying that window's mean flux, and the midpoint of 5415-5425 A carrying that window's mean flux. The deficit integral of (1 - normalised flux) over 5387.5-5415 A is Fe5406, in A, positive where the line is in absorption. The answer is 2.0 A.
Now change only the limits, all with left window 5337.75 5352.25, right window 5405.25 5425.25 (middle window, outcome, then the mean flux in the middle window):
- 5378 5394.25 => -0.4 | 15.6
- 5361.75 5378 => -0.8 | 15.9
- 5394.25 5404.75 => 0.6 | 14.3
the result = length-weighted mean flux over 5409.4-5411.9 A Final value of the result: 15.1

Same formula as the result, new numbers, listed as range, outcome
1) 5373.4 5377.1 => 15.9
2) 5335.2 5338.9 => 14.9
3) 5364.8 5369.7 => 15.7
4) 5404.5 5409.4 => 14.3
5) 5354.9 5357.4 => 16.3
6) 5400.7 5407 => 13.9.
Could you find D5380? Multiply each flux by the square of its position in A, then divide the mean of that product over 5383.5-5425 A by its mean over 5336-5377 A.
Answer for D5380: 0.97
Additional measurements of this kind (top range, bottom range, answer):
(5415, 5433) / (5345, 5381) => 1.00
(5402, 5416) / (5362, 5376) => 0.94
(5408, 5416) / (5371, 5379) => 0.96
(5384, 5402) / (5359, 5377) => 0.94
